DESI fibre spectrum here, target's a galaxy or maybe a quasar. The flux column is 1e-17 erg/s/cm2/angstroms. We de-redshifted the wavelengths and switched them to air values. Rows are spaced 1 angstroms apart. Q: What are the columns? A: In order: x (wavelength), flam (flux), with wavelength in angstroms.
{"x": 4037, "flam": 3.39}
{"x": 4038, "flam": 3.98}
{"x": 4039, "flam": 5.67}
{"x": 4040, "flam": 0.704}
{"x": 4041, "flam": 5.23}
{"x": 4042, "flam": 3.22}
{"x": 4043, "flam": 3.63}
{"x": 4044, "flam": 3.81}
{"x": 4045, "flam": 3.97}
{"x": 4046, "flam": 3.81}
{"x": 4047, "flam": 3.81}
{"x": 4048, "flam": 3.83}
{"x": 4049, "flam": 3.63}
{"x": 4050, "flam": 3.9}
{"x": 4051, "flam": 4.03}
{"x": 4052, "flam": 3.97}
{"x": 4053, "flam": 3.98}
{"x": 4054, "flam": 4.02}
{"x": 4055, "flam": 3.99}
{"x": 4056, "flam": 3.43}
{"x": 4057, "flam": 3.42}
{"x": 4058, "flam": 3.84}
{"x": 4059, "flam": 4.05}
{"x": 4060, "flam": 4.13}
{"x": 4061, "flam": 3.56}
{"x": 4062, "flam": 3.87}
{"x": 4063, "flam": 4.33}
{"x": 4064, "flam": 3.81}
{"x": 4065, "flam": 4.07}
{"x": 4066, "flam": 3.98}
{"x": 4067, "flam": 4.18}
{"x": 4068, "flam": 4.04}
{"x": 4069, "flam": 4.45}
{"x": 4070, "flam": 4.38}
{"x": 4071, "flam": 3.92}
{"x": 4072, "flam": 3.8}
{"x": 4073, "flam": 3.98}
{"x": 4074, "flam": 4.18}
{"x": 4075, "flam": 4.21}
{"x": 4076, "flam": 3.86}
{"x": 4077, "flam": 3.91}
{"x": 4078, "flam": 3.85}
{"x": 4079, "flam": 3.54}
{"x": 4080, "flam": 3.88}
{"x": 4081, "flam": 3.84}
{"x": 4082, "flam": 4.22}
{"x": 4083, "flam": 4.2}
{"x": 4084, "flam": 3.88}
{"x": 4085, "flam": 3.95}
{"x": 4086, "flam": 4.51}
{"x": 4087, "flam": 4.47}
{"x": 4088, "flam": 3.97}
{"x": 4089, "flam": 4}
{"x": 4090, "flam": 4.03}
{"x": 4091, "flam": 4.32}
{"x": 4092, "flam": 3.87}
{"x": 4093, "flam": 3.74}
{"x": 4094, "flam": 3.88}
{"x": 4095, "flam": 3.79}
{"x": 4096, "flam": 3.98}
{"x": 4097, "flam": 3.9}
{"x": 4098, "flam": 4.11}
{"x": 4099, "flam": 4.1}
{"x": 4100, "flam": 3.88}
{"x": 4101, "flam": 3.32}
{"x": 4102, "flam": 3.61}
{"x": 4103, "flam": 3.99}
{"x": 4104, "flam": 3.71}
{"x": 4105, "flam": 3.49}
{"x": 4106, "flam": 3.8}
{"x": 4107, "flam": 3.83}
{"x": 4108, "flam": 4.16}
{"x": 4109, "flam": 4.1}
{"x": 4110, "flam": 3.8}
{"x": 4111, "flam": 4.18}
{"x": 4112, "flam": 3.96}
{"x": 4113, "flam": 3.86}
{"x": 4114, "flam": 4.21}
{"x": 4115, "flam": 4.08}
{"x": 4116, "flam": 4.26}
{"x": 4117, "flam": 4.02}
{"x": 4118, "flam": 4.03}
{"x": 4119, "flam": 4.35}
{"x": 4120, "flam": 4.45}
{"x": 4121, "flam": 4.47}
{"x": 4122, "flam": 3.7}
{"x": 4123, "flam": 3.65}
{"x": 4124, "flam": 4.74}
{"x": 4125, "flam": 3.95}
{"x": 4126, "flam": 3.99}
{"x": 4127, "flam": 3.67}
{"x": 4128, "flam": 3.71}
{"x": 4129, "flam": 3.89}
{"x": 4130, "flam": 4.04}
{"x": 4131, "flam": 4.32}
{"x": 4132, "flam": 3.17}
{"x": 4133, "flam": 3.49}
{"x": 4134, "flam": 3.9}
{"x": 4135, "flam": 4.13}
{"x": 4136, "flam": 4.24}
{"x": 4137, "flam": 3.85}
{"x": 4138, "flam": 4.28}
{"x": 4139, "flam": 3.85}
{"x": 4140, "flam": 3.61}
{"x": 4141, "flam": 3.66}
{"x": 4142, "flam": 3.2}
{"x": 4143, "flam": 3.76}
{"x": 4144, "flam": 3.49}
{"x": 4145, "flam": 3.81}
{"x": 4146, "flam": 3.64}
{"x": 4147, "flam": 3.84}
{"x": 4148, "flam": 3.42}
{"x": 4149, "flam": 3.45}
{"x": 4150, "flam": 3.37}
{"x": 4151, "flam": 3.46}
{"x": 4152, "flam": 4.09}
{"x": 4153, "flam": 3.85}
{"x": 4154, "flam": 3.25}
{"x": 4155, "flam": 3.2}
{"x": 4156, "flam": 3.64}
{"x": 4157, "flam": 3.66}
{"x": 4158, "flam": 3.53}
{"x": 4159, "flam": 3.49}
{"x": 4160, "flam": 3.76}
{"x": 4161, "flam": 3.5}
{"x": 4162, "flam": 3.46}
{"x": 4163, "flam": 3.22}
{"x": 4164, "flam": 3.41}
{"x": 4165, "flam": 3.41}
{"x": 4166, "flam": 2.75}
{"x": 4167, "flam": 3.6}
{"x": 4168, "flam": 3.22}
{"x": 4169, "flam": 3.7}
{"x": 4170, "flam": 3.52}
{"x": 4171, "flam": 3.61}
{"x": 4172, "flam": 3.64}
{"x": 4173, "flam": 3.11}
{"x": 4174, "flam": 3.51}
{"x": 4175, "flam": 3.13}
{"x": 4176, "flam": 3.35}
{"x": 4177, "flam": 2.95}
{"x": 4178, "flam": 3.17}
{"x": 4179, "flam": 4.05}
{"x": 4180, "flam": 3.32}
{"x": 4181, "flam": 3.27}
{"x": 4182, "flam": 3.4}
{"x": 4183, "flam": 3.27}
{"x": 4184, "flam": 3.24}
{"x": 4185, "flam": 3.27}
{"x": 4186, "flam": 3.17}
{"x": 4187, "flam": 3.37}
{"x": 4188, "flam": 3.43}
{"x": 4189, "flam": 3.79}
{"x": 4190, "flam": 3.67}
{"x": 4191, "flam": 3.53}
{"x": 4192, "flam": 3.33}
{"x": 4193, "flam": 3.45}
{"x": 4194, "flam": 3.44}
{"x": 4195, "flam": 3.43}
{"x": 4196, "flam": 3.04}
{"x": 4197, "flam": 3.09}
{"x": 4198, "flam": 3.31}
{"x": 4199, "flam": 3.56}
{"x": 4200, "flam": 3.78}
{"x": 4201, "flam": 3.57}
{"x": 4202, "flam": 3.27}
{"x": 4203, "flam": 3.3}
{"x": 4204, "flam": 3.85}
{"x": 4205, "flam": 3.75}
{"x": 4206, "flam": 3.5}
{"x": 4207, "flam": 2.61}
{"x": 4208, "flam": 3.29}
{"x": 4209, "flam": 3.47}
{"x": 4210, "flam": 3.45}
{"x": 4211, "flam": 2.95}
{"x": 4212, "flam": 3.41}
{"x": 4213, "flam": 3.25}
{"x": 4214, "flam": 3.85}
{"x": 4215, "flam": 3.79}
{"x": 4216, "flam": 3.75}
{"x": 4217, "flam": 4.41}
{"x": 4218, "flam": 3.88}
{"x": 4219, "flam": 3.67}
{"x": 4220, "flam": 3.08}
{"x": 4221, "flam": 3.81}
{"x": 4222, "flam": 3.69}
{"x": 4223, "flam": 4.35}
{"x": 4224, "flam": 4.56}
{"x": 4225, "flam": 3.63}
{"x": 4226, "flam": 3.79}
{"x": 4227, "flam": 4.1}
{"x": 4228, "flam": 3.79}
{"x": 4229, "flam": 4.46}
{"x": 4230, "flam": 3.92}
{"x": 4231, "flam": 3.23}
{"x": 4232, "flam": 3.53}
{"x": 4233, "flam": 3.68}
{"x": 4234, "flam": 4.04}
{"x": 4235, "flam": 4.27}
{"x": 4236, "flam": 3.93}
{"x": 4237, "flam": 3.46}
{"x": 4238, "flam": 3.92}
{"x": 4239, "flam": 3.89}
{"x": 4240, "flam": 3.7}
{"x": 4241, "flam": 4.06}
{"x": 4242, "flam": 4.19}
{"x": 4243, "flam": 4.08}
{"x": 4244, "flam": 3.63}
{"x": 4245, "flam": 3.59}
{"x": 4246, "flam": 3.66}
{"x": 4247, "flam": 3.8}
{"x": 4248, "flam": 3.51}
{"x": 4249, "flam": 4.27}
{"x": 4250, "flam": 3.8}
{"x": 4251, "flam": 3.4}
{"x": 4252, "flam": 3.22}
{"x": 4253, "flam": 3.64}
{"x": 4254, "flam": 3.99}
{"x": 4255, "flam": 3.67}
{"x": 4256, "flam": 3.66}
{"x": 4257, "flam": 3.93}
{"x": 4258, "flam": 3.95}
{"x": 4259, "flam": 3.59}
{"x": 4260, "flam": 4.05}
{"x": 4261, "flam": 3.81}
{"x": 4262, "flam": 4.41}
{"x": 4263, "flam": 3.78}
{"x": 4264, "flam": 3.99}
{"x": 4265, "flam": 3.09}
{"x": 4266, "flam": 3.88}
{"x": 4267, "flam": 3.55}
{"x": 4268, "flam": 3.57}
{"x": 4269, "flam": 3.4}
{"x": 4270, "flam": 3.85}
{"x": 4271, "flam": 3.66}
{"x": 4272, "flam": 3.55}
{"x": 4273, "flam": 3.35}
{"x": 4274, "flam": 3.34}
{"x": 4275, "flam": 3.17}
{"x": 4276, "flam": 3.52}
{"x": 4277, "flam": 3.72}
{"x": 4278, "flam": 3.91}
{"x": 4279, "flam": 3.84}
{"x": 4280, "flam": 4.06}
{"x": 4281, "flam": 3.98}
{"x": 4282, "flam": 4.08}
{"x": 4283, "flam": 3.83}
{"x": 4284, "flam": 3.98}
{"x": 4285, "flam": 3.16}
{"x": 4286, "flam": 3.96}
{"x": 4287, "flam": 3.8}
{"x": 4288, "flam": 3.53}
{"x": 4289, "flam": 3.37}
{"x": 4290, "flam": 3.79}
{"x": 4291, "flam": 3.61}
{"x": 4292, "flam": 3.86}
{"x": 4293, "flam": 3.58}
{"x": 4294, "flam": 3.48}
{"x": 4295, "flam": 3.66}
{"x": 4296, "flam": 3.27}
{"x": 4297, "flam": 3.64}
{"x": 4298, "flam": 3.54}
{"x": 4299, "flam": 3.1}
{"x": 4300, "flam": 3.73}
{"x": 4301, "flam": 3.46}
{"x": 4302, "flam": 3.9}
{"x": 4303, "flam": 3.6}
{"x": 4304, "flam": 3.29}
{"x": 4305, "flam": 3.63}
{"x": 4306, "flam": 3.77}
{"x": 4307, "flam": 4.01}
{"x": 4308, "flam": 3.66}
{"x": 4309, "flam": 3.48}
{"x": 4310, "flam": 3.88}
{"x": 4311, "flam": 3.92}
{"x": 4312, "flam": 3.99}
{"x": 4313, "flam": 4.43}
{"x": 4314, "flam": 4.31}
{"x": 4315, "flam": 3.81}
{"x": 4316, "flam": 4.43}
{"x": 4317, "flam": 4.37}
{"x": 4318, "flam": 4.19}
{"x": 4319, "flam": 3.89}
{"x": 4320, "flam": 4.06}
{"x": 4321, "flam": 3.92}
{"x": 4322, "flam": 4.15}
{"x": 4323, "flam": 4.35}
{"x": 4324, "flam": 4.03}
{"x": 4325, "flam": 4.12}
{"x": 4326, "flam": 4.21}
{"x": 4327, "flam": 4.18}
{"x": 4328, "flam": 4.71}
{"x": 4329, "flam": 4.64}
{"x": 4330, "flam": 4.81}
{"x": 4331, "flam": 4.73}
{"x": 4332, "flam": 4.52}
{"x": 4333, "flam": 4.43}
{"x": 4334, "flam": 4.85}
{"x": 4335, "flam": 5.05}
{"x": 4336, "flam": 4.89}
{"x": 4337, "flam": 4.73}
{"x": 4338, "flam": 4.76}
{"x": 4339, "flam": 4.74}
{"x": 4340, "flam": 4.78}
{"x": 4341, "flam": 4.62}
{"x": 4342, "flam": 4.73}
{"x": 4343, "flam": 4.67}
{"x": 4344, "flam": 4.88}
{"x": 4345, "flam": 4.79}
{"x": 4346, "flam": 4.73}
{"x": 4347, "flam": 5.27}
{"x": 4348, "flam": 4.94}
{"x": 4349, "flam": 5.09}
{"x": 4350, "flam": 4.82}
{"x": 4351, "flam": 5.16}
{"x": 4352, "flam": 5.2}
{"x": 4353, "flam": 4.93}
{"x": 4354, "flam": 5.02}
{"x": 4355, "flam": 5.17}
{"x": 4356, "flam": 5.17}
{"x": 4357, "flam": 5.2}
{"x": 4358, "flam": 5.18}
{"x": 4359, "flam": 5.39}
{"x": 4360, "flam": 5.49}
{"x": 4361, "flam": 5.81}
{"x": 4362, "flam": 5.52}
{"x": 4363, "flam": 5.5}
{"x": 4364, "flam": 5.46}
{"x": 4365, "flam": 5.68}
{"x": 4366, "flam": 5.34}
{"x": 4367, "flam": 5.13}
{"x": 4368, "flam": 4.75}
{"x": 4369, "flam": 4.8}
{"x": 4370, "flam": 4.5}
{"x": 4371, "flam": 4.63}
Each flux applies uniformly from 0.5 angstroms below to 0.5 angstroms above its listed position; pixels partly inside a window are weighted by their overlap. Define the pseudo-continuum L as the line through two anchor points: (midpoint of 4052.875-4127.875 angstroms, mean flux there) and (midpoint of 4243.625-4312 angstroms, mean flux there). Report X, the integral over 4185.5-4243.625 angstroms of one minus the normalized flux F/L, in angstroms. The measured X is 2.1 angstroms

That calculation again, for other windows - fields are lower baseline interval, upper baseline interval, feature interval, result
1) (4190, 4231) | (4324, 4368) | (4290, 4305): 3.0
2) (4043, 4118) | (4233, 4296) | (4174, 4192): 2.1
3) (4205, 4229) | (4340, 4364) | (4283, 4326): 7.4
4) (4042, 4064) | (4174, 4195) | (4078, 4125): -4.1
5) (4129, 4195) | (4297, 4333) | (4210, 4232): -0.2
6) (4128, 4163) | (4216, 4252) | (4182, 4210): 2.8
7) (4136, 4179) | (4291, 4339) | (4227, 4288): 1.6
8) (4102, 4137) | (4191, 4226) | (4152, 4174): 1.7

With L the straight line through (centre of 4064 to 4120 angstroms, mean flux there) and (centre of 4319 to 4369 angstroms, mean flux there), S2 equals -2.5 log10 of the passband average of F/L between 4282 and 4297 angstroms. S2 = 0.267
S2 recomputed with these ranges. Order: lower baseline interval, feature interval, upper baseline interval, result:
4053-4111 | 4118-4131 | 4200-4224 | -0.062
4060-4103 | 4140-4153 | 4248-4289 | 0.082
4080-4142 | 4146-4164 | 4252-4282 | 0.104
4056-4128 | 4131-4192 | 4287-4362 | 0.162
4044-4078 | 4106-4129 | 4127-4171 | -0.085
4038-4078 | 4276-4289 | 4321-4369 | 0.228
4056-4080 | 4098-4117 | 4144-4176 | -0.045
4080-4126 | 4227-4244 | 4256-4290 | -0.029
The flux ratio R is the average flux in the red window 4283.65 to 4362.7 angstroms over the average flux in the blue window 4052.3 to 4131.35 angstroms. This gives 1.09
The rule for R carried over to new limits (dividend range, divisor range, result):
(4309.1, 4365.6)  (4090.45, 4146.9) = 1.21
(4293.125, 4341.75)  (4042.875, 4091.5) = 1.04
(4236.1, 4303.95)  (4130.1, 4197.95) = 1.05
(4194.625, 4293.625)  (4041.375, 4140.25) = 0.94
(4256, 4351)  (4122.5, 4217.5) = 1.14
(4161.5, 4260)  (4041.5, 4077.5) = 0.92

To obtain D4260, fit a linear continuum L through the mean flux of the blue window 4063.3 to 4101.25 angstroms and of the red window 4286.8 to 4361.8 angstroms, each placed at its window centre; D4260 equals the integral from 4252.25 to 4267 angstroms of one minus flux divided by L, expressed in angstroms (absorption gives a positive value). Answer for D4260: 1.6 angstroms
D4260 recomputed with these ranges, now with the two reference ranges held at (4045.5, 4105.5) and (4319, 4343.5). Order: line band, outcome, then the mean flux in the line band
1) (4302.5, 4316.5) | 1.9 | 3.87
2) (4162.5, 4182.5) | 3.8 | 3.37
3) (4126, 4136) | 0.5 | 3.84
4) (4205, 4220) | 2.6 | 3.51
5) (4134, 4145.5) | 0.8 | 3.81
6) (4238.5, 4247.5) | 1.0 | 3.84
